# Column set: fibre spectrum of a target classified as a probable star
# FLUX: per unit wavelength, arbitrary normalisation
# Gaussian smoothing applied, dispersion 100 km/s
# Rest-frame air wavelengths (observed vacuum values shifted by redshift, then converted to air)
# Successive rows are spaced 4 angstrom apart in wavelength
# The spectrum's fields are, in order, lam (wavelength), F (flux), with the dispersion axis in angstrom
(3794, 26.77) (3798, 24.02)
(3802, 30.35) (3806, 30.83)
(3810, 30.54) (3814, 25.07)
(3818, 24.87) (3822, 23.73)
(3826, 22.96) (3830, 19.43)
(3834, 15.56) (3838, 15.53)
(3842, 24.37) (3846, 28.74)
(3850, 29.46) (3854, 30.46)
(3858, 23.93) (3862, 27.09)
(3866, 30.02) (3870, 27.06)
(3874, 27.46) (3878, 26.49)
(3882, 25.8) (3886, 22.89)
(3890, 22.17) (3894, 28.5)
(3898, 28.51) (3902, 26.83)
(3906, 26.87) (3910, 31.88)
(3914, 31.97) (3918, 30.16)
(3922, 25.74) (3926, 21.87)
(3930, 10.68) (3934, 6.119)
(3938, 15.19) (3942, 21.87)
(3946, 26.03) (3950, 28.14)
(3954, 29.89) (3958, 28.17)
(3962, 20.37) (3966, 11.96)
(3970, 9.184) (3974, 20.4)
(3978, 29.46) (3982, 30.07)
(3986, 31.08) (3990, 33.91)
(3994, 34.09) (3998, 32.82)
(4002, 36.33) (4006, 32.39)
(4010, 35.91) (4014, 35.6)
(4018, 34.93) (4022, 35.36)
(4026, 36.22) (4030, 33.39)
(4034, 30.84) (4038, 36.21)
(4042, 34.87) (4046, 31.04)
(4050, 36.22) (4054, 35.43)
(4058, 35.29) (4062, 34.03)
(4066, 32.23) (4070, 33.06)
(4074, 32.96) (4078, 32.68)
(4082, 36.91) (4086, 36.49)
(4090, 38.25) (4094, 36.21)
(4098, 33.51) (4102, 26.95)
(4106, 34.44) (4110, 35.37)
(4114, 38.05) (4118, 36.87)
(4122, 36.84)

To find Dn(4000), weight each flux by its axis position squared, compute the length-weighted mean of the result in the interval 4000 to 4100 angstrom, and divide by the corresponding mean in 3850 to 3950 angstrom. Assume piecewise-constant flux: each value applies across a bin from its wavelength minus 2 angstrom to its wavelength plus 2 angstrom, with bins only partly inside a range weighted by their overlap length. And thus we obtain 1.5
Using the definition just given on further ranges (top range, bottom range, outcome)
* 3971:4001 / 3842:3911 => 1.16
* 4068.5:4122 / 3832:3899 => 1.53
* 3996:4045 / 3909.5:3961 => 1.54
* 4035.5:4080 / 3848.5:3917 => 1.35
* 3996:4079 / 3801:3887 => 1.48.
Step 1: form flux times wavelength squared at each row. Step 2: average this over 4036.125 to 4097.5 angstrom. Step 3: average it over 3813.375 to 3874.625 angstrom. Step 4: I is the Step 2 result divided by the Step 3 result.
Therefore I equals 1.6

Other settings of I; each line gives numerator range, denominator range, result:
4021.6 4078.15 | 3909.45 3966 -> 1.58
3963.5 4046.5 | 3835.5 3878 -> 1.26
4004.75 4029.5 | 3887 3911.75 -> 1.37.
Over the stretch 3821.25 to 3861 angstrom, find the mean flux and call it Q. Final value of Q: 23.5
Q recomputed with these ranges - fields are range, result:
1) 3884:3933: 25.3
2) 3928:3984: 20.5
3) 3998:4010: 34.4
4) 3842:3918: 27.5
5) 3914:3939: 19.5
